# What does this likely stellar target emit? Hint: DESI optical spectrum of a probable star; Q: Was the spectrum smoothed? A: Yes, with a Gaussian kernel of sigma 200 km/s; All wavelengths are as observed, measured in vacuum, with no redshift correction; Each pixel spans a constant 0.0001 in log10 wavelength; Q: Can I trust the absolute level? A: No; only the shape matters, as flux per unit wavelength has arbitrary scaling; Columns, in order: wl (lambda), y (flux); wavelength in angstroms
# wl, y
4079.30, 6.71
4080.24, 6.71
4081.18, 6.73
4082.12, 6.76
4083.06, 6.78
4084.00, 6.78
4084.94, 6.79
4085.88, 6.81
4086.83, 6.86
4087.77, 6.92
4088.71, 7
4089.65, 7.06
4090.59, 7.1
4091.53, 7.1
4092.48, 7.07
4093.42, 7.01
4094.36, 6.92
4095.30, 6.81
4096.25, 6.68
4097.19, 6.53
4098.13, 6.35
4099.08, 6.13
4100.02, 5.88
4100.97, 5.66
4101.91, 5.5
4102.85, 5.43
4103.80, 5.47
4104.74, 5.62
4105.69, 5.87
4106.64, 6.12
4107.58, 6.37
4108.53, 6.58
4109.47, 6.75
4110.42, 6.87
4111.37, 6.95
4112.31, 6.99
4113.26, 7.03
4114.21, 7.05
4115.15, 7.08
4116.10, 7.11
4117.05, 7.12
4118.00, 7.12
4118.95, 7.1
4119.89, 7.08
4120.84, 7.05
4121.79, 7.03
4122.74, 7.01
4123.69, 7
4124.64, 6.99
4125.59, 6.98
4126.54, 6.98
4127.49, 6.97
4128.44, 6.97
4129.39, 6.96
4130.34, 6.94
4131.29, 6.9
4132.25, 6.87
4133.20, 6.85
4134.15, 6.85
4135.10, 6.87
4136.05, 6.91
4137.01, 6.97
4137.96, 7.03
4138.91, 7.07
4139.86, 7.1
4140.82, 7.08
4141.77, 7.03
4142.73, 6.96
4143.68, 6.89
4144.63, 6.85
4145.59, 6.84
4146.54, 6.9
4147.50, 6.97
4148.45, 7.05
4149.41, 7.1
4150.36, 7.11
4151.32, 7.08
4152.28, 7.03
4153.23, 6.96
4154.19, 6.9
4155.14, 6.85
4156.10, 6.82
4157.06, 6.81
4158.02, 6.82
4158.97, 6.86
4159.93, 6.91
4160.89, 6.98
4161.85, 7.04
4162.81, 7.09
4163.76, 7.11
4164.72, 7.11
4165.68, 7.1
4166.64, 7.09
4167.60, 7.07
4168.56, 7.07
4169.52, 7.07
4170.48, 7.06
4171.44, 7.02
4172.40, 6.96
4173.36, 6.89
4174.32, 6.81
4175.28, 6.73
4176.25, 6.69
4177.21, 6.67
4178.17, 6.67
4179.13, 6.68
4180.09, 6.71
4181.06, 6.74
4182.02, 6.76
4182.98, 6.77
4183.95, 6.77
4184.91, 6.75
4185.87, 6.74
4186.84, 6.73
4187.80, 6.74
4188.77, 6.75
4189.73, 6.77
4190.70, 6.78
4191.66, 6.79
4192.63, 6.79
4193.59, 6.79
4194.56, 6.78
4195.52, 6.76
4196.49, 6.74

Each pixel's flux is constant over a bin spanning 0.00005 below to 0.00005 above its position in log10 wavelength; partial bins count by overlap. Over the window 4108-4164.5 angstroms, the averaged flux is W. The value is 6.97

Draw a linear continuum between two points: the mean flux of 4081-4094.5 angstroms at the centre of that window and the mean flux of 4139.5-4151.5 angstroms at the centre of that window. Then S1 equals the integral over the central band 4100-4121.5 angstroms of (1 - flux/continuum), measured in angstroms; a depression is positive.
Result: 1.3 angstroms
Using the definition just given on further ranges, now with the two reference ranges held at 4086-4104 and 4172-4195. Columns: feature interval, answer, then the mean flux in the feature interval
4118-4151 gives -1.8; 6.98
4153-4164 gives -0.4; 6.93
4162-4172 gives -0.5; 7.08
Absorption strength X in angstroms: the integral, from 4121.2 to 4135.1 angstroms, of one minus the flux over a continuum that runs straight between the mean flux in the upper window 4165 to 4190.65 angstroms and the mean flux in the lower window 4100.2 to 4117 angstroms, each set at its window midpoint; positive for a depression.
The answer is -0.92 angstroms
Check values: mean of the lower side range 6.39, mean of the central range 6.95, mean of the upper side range 6.84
